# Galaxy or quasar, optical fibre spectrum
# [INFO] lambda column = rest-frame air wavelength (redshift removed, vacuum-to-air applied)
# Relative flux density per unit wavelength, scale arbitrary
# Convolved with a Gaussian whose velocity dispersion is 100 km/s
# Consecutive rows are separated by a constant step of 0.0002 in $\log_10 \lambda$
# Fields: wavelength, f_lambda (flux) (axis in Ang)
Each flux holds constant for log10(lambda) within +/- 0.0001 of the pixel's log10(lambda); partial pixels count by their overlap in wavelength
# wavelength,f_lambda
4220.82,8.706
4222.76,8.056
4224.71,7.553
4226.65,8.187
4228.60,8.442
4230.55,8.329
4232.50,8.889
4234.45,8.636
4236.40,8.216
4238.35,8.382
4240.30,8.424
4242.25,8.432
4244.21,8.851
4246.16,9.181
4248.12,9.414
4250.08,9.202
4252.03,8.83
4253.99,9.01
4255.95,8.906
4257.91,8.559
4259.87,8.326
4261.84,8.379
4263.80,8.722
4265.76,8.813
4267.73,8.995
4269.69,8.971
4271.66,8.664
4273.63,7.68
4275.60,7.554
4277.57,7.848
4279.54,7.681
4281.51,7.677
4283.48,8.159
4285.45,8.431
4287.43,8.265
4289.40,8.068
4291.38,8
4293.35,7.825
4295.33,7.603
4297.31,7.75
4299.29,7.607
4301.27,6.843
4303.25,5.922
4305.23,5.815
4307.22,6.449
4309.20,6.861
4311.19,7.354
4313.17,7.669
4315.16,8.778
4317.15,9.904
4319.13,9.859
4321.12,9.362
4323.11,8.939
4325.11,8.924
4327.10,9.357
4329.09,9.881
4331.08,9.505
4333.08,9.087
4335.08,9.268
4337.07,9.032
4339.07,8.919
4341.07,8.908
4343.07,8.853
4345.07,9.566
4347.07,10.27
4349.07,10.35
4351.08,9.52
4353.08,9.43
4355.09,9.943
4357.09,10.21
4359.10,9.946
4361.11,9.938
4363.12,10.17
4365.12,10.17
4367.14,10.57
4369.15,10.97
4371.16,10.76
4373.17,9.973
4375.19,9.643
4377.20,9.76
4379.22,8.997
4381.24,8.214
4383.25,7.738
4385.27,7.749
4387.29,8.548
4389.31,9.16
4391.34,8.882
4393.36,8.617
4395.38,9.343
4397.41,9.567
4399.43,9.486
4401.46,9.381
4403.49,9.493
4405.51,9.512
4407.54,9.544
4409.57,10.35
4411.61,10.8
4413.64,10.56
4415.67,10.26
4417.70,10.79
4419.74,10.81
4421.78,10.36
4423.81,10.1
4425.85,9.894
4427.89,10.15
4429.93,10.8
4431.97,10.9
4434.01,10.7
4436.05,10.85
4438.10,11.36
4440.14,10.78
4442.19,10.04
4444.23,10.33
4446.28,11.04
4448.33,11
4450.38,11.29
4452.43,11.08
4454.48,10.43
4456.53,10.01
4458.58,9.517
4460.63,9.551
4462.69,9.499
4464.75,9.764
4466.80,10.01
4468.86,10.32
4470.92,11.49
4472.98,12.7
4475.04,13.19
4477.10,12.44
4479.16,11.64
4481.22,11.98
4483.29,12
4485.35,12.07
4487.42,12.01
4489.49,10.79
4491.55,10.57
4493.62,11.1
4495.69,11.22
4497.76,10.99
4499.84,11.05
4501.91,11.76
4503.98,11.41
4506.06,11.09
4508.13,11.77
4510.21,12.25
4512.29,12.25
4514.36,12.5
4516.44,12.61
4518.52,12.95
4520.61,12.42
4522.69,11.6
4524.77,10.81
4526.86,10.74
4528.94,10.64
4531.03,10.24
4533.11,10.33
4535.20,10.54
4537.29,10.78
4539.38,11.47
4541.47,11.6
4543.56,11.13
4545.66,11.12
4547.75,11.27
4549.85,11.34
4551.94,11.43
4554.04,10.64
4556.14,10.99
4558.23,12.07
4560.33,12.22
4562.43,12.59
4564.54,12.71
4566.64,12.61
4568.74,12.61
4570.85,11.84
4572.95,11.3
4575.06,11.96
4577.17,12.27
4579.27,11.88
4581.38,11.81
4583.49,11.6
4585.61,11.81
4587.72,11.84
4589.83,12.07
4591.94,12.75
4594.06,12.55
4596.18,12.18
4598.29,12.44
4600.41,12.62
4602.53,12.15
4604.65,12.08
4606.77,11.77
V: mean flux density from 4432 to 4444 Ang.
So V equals 10.7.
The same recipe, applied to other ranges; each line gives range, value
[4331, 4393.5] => 9.47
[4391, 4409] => 9.36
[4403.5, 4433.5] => 10.3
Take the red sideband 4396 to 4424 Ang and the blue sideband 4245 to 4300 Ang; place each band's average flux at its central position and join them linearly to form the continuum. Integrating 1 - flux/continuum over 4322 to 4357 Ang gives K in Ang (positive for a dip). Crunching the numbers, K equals -0.9 Ang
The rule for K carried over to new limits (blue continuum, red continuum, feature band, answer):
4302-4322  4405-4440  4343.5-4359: -2.00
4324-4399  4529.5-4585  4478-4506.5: -1.49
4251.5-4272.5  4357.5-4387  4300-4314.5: 3.71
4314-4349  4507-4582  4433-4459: -0.24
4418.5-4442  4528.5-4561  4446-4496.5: -1.37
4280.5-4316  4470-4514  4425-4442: -0.34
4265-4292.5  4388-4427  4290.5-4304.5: 1.82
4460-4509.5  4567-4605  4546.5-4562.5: 0.48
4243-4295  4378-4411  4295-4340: 2.02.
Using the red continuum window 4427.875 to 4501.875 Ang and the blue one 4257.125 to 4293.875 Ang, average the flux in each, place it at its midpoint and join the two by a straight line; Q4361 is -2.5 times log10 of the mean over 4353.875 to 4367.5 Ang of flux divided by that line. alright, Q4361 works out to -0.07 mag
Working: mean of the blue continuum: 8.25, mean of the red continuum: 11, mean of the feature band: 10.1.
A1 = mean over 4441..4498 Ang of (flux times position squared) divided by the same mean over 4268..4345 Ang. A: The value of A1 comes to 1.4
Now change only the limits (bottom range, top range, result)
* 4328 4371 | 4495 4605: 1.31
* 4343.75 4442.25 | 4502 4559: 1.23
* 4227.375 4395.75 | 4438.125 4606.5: 1.44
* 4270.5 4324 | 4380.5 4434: 1.29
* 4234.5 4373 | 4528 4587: 1.47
